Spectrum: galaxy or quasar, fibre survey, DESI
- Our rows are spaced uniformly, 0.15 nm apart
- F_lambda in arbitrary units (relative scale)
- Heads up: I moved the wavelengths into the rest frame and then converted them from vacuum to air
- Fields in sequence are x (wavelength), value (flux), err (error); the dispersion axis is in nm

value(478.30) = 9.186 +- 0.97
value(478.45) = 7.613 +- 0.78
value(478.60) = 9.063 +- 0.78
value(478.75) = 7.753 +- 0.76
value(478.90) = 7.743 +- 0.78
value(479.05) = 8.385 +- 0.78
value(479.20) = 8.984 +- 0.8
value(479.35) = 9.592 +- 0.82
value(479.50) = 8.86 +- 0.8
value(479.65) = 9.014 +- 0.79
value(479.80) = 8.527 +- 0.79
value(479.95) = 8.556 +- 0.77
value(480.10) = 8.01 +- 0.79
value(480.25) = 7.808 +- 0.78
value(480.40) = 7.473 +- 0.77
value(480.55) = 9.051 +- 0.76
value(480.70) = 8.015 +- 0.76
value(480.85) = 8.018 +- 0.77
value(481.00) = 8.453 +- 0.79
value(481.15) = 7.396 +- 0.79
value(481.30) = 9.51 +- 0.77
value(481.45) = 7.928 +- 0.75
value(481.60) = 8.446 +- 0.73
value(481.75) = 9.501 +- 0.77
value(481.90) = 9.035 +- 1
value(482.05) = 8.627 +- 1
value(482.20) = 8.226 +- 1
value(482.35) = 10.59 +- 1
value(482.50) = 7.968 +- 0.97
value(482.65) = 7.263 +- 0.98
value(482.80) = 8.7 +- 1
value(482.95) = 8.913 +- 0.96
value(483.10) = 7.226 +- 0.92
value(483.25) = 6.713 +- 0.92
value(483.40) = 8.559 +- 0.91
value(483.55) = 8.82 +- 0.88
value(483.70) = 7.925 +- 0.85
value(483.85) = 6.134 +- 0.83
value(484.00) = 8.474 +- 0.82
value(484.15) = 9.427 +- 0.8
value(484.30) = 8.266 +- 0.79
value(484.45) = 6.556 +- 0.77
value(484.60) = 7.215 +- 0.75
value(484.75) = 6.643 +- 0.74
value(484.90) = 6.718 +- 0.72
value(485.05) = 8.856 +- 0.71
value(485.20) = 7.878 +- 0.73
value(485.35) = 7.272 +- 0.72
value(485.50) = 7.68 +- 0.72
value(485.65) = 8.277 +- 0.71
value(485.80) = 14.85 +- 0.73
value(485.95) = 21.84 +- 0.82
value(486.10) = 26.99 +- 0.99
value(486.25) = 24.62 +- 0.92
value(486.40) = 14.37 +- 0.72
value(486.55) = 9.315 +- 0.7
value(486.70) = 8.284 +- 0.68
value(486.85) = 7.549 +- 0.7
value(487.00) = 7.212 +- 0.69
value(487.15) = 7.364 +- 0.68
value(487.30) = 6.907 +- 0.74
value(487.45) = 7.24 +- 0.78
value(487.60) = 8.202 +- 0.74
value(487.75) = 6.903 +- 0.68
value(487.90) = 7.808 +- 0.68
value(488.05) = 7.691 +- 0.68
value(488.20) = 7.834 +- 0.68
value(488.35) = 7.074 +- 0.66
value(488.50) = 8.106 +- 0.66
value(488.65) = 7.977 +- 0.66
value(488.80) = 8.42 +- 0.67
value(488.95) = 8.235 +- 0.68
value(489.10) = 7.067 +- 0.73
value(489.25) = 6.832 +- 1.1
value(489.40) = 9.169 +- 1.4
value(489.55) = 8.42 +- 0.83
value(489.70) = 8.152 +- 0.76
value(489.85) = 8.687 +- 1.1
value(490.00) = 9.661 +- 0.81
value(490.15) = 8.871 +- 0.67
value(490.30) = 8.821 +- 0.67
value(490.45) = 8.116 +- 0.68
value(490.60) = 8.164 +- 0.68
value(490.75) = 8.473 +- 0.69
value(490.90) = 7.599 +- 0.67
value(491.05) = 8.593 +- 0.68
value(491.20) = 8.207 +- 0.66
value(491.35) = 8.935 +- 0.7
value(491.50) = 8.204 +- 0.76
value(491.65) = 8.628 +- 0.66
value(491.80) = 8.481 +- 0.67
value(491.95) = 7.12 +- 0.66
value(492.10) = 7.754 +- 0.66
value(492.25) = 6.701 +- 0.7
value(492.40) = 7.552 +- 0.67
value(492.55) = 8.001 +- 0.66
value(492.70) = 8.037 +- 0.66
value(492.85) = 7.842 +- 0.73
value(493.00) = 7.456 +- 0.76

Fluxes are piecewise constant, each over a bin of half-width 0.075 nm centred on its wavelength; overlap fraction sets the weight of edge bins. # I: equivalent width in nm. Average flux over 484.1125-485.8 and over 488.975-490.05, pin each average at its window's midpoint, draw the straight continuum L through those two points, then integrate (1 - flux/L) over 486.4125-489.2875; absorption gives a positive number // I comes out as 0.109 nm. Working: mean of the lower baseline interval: 7.99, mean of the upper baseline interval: 8.25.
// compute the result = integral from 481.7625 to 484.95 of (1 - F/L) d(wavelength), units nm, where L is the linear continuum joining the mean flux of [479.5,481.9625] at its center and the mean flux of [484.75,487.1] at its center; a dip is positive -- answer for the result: 0.650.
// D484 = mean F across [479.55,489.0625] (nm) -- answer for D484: 9.02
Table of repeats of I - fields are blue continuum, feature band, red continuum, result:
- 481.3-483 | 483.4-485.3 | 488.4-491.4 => 0.180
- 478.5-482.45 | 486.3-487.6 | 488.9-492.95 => -0.080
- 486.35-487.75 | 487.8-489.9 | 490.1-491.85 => 0.104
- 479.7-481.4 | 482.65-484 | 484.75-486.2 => 0.333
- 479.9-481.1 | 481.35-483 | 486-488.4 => 0.013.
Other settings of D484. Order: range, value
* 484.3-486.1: 10.1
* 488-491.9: 8.24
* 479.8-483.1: 8.43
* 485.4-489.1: 10.4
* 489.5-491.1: 8.51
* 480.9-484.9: 8.15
